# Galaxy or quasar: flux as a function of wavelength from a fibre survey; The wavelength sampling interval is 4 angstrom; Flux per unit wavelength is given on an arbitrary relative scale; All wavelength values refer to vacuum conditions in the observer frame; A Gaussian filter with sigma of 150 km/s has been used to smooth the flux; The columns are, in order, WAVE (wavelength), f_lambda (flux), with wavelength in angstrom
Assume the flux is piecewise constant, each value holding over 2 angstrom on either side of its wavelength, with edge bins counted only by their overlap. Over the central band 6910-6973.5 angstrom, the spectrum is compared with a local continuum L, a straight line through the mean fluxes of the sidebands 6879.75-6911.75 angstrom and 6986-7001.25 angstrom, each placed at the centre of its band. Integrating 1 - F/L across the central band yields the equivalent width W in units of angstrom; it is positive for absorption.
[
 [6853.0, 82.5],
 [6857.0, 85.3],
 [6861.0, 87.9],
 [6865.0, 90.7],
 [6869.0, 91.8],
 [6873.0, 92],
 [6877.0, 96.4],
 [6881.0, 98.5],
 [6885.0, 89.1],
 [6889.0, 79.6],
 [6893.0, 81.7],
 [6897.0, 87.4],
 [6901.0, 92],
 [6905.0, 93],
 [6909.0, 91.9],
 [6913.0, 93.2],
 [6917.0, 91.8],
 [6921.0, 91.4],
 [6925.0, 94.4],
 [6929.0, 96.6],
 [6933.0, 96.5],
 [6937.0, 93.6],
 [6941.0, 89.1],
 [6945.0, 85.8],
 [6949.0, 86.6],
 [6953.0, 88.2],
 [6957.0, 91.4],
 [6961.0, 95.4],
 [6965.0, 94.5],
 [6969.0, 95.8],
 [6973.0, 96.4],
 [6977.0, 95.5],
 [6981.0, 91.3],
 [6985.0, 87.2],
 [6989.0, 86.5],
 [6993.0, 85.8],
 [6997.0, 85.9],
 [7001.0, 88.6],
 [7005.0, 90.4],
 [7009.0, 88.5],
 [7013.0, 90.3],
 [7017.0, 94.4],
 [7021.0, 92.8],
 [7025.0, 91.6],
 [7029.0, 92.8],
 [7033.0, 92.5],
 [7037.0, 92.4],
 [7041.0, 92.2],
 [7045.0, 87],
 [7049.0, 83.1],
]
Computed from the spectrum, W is -3.3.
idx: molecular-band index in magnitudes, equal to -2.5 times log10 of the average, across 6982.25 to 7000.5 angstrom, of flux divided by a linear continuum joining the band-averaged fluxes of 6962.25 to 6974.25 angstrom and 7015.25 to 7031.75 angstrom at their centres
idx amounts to 0.09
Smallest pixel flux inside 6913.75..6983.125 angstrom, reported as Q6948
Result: 85.8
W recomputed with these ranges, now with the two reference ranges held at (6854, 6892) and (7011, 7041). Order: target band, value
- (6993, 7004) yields 0.6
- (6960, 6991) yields -0.4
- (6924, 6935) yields -0.6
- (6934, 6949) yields 0.2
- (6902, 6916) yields -0.3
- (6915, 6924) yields -0.1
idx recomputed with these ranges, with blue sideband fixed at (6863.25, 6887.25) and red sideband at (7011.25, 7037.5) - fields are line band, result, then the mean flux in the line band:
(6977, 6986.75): 0.024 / 90.6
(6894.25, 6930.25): 0.009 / 92.1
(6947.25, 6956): 0.058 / 87.9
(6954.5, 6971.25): -0.017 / 94.1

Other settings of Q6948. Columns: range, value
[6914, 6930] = 91.4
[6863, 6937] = 79.6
